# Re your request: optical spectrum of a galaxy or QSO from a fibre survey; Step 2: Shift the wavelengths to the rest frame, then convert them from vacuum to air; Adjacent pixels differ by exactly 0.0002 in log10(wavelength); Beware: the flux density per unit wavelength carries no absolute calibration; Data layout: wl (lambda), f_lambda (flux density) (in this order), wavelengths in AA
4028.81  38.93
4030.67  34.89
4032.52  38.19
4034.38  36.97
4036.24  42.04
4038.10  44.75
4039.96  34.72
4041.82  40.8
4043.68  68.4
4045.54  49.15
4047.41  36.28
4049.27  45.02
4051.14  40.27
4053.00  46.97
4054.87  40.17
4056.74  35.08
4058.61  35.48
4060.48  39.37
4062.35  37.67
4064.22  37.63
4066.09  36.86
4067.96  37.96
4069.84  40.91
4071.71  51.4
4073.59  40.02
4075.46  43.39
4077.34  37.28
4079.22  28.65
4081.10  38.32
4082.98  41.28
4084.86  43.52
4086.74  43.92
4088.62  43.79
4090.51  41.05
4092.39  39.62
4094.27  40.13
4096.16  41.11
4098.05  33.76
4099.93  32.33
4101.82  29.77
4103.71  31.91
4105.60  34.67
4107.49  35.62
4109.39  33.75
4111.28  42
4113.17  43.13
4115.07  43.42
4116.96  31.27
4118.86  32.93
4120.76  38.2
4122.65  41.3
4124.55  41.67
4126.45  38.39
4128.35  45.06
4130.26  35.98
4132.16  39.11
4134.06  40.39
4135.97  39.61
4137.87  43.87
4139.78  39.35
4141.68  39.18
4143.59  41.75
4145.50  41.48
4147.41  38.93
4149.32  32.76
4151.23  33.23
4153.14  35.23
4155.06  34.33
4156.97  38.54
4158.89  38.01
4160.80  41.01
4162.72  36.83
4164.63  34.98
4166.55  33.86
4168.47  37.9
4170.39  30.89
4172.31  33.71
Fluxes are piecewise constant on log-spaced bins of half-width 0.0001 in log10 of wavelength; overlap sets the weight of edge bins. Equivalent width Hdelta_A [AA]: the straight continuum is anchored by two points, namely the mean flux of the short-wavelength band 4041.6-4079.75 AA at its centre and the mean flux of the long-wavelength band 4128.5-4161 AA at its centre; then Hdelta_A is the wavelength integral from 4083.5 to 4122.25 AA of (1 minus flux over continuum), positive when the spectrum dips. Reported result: 2.06 AA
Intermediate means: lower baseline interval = 41.5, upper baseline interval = 38.5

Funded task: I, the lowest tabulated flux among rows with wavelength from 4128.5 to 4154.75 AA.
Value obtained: 32.76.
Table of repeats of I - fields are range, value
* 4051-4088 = 28.65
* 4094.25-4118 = 29.77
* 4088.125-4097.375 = 39.62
